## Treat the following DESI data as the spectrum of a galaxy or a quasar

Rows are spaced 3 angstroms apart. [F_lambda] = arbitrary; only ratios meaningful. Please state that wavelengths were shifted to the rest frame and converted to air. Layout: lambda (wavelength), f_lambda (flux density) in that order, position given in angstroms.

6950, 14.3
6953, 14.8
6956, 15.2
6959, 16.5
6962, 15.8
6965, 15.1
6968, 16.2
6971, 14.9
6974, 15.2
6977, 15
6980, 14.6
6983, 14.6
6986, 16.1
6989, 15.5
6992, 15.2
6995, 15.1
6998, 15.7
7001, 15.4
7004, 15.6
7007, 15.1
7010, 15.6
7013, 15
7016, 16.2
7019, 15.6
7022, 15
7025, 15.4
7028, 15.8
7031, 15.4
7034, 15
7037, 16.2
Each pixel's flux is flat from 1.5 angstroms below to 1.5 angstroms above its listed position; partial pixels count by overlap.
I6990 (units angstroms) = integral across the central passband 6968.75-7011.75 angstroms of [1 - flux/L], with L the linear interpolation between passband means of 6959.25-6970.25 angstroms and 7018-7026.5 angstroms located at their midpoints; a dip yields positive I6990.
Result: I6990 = 0.8 angstroms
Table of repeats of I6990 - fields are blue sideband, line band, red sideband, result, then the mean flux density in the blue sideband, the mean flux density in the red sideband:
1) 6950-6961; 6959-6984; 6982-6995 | 0.1 angstroms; 15.3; 15.4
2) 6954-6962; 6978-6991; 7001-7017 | 0.4 angstroms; 15.8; 15.5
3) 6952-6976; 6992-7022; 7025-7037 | 0.1 angstroms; 15.5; 15.5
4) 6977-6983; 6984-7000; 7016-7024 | -0.6 angstroms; 14.7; 15.5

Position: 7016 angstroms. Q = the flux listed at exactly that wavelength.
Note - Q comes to 16.2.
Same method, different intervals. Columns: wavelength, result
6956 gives 15.2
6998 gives 15.7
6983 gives 14.6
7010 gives 15.6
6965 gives 15.1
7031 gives 15.4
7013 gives 15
